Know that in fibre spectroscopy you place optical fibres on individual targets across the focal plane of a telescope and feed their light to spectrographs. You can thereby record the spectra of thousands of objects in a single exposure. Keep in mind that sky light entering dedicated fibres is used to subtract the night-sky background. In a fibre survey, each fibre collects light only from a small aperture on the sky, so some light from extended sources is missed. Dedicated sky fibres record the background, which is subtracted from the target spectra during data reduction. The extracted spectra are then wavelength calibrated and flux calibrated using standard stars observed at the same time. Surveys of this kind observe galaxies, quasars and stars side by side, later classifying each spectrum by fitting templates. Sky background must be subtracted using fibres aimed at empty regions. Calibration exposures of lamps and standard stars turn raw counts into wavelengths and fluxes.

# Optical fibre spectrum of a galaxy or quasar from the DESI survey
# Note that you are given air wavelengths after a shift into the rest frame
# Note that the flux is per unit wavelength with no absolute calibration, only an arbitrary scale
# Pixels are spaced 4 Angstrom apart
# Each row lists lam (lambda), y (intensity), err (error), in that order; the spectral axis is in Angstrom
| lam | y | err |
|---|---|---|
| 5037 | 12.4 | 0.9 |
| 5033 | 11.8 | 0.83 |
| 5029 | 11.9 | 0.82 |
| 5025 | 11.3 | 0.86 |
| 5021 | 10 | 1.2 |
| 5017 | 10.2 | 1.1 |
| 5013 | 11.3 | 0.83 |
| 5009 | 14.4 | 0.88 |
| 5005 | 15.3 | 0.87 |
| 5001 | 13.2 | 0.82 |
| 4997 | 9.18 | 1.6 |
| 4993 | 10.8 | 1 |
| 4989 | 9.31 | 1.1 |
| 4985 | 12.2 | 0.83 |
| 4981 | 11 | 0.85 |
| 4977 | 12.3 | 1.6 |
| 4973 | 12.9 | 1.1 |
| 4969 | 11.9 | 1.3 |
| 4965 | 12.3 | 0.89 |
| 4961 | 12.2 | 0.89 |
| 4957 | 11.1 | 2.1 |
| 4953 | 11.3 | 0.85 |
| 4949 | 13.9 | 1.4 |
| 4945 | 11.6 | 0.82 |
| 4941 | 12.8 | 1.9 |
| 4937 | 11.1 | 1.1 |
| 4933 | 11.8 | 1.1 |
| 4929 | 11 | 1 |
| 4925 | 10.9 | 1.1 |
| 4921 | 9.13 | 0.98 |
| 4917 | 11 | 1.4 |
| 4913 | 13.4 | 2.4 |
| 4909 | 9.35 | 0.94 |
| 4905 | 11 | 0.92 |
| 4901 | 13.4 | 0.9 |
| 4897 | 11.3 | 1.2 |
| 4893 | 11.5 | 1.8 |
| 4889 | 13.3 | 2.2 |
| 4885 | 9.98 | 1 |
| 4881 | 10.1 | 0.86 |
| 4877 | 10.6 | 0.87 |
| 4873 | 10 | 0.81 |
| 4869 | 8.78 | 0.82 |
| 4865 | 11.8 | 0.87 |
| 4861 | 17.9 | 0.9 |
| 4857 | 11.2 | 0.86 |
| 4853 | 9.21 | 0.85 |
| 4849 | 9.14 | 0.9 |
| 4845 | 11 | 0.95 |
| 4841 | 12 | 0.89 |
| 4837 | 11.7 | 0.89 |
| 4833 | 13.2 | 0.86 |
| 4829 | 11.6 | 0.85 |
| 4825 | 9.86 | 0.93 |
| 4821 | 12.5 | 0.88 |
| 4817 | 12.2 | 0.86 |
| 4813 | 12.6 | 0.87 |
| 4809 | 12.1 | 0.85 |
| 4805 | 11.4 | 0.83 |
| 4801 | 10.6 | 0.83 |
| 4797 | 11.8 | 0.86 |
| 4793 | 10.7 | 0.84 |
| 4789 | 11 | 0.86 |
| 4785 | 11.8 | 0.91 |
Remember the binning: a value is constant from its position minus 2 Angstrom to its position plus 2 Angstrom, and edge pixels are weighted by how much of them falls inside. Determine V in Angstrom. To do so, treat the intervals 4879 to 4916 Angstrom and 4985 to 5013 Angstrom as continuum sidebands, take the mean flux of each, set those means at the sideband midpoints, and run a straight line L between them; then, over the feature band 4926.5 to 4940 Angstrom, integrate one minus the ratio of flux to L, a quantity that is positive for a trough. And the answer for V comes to 0.3 Angstrom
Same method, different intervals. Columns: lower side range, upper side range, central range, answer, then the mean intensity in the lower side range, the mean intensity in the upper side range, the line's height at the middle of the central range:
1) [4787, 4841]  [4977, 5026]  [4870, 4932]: 3.0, 11.6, 11.6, 11.6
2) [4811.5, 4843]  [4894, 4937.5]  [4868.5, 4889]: 2.2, 11.9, 11.2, 11.5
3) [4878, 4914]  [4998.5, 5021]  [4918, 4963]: 1.3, 11.4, 12.5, 11.8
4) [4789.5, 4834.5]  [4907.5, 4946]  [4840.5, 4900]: 1.2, 11.6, 11.2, 11.4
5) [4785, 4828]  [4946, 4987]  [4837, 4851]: 0.9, 11.5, 12.1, 11.6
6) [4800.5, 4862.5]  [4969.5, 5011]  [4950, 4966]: 0.2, 11.7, 12.1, 12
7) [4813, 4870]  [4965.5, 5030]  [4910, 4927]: 1.0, 11.7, 11.7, 11.7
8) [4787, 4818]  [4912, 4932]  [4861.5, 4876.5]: 0.3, 11.5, 11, 11.2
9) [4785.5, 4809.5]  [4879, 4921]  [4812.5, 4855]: -0.2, 11.2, 11.3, 11.3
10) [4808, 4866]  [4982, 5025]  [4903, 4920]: 1.0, 11.9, 11.6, 11.7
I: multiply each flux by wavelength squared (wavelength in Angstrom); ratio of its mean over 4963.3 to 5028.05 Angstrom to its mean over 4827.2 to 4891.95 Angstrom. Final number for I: 1.09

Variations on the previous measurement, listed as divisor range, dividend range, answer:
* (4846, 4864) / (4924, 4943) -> 1.01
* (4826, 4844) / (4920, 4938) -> 0.95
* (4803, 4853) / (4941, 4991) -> 1.09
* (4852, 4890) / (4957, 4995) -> 1.07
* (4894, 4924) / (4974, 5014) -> 1.10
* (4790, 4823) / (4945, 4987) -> 1.10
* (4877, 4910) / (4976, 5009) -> 1.09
